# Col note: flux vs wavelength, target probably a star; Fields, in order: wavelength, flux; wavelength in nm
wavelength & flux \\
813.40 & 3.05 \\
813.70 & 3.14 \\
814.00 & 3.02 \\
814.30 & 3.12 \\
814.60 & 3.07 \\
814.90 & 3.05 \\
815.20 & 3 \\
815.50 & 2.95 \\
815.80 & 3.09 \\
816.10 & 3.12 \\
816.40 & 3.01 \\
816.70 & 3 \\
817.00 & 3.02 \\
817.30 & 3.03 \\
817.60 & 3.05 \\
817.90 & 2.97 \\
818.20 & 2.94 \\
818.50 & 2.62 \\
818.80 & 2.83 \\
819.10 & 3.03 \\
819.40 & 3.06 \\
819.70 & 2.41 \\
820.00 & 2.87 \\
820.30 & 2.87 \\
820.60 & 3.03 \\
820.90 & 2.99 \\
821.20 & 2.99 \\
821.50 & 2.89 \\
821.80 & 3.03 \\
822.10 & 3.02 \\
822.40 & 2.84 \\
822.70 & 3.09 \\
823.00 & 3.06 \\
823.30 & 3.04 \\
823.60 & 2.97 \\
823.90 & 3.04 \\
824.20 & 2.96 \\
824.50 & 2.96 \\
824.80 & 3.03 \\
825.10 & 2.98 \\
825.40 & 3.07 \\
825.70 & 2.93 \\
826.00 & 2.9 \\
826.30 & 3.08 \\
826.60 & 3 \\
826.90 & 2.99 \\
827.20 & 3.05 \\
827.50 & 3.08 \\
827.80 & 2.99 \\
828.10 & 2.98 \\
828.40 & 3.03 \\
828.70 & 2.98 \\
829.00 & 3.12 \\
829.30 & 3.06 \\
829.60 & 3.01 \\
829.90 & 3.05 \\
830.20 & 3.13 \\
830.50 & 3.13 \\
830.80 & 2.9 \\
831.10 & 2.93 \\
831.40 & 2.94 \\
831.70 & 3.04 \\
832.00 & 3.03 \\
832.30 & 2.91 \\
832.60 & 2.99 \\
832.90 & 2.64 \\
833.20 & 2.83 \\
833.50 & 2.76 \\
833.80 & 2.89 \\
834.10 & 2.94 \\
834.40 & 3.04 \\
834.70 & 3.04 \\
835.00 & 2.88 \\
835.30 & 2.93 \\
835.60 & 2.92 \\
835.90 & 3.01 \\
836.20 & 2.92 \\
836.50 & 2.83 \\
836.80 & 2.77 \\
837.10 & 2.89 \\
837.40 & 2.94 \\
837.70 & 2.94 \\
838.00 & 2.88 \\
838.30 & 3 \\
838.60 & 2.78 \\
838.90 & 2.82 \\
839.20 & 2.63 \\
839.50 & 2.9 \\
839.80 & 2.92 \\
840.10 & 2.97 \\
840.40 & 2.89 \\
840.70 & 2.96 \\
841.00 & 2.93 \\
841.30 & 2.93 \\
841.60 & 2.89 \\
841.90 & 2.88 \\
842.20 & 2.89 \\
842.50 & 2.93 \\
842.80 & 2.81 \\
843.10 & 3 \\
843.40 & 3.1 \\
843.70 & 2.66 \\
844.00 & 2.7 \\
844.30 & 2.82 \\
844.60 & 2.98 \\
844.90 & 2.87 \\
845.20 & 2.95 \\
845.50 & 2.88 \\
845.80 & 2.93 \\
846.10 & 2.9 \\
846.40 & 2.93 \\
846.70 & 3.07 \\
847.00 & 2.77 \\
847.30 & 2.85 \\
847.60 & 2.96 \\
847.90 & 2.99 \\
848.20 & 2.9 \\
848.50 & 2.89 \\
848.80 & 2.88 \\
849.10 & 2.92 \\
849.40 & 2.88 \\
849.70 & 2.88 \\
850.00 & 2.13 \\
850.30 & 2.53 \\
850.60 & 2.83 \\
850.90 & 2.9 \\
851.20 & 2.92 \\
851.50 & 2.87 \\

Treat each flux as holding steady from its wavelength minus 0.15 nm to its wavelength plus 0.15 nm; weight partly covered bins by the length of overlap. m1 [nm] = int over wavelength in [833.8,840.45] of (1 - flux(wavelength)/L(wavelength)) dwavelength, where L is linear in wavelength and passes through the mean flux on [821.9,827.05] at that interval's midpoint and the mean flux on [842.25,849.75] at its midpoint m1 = 0.09 nm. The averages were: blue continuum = 3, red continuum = 2.9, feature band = 2.9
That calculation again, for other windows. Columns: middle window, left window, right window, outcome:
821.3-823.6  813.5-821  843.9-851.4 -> -0.03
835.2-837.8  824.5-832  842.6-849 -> 0.05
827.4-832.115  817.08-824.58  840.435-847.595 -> -0.16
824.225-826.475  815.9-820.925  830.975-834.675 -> -0.05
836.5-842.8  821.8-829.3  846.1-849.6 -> 0.14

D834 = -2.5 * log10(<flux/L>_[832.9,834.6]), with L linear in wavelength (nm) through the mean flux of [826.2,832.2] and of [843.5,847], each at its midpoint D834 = 0.04 mag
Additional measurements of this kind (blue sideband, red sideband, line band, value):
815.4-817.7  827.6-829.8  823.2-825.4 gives 0.01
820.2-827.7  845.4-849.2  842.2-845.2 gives 0.02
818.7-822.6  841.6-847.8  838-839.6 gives 0.03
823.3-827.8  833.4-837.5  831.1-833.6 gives 0.02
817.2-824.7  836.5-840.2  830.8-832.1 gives -0.03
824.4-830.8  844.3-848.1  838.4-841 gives 0.03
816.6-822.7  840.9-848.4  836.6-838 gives 0.01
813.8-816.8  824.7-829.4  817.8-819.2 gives 0.06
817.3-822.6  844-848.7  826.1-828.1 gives -0.04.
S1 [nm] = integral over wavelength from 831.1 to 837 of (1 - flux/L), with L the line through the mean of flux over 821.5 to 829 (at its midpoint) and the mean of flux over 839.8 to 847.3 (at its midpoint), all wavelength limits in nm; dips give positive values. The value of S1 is 0.086 nm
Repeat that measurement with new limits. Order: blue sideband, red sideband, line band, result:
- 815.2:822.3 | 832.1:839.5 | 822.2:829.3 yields -0.21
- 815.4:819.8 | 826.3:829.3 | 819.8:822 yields 0.02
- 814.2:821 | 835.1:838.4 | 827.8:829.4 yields -0.05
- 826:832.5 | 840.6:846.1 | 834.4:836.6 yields 0.02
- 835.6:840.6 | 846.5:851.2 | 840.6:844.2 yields -0.03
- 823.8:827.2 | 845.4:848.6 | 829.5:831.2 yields -0.03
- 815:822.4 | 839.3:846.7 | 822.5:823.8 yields -0.04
